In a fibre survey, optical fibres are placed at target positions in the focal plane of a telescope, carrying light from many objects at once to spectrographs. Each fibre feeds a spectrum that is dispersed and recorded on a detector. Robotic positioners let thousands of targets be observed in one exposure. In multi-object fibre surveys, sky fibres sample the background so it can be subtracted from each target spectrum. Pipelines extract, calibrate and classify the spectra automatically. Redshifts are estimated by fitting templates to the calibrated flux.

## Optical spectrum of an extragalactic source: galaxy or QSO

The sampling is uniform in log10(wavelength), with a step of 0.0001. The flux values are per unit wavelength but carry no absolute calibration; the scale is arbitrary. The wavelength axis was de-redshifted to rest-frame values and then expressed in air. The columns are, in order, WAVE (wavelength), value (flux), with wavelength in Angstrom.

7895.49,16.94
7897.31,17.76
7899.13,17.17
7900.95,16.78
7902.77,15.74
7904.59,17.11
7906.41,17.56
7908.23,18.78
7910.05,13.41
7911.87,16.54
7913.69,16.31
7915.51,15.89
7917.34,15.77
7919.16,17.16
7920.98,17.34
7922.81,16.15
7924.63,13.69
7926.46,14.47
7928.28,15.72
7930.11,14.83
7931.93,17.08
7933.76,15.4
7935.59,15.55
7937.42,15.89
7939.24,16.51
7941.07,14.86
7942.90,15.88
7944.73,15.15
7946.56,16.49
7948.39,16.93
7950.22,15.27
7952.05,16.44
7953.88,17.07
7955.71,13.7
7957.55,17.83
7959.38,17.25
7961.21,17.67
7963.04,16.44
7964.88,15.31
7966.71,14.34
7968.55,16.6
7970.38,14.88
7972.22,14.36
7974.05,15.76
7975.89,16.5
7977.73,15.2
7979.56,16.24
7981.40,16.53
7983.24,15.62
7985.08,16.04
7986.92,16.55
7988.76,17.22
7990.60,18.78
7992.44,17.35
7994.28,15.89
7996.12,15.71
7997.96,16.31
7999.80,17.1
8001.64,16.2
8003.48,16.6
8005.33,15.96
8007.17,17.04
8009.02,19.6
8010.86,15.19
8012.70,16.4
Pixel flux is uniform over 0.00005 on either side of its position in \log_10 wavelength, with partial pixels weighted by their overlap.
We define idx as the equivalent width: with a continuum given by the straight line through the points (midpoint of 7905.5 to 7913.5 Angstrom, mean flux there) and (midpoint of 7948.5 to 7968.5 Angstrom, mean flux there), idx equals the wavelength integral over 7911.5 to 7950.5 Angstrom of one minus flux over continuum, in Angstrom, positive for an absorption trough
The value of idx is 1.3 Angstrom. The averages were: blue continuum 16.6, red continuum 16.2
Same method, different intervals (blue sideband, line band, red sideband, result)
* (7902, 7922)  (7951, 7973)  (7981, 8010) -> 0.89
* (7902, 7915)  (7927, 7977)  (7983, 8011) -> 2.18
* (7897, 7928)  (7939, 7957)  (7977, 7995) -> 0.63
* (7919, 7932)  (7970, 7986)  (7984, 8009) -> 0.75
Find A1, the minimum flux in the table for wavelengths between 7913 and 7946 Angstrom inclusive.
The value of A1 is 13.69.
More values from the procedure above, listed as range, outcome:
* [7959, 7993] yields 14.34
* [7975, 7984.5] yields 15.2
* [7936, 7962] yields 13.7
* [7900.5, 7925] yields 13.41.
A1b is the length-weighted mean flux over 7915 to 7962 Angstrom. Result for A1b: 16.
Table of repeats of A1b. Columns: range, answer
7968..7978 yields 15.5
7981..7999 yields 16.6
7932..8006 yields 16.1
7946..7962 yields 16.5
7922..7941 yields 15.5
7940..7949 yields 15.8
